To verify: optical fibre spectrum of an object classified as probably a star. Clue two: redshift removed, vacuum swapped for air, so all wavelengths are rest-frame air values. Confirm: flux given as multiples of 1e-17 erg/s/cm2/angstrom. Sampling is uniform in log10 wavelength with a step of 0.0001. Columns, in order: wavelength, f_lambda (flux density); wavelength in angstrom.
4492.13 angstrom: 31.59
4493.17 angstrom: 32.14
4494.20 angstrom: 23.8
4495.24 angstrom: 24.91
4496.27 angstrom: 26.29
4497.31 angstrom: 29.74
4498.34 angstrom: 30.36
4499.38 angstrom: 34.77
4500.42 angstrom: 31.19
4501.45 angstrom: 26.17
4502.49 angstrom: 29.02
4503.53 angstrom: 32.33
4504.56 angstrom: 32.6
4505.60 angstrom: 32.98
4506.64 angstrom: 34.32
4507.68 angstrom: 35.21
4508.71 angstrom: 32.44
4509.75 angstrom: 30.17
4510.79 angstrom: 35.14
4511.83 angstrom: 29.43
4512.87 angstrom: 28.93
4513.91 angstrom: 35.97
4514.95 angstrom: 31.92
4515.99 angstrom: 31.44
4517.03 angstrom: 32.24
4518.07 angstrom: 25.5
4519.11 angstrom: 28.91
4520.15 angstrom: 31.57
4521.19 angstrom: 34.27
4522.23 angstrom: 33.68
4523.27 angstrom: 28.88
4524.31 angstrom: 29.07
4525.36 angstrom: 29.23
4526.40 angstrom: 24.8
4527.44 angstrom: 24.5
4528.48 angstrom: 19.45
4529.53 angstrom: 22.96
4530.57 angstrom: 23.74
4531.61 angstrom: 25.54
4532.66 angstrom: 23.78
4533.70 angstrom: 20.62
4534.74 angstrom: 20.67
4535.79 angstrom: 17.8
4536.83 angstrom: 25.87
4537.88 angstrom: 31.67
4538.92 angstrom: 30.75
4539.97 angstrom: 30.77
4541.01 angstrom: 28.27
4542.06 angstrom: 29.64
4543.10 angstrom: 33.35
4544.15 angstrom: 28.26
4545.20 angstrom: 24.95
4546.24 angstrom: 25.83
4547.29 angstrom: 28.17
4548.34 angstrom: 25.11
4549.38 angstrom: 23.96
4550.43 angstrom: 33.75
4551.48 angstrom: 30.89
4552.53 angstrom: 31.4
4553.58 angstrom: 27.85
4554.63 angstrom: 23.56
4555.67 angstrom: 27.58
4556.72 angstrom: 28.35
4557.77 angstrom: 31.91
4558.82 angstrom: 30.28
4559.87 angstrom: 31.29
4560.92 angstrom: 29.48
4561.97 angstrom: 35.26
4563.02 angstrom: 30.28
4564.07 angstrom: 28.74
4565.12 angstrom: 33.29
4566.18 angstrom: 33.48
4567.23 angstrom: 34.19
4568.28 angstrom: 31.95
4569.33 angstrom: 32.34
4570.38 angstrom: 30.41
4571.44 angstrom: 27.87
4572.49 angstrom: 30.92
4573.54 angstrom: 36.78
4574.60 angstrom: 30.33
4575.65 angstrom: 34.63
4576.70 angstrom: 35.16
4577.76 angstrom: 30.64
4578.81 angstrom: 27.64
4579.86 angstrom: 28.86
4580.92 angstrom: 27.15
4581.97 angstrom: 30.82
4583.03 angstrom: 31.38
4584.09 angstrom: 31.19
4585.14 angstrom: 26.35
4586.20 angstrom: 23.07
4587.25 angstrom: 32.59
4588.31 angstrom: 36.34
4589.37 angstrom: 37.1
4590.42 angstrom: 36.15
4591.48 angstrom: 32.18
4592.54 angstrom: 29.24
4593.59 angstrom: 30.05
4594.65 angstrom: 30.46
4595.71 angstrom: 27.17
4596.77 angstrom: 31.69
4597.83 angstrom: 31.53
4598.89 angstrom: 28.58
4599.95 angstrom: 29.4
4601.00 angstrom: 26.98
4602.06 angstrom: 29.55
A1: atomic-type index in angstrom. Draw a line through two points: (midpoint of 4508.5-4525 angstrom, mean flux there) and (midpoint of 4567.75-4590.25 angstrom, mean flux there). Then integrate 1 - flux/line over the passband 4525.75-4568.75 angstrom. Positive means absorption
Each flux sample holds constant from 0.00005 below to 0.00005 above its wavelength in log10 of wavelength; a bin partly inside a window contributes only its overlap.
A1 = 4.5 angstrom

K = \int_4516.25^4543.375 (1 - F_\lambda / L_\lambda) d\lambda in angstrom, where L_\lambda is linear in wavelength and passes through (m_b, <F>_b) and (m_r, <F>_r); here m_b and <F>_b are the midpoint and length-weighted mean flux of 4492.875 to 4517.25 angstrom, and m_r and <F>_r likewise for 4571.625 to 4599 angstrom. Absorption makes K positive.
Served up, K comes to 3.3 angstrom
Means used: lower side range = 31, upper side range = 31.1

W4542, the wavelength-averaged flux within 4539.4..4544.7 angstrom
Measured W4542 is 30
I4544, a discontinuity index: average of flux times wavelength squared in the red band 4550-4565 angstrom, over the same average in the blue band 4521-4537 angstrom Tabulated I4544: 1.2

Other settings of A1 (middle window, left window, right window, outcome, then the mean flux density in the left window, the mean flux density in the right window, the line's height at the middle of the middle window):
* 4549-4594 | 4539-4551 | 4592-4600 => -2.7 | 28.5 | 29.8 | 29.1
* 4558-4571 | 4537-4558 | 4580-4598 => -1.0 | 28.7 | 30.8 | 29.6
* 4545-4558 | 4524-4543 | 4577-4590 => -0.3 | 25.6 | 30.4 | 27.4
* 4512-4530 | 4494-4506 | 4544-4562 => 0.1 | 29.6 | 28.6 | 29.2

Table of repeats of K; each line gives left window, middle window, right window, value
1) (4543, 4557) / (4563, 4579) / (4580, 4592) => -1.1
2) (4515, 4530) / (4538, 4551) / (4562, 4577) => 0.7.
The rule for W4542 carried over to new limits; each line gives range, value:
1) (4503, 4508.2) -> 33.5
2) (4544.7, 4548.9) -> 26.1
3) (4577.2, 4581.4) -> 28.6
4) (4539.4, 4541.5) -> 29.6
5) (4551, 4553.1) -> 31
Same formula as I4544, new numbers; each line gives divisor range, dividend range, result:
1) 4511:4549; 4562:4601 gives 1.15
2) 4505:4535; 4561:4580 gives 1.12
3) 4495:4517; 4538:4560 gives 0.94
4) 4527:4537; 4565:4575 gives 1.46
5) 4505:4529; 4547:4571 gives 1.01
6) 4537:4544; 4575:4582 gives 1.03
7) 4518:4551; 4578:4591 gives 1.16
